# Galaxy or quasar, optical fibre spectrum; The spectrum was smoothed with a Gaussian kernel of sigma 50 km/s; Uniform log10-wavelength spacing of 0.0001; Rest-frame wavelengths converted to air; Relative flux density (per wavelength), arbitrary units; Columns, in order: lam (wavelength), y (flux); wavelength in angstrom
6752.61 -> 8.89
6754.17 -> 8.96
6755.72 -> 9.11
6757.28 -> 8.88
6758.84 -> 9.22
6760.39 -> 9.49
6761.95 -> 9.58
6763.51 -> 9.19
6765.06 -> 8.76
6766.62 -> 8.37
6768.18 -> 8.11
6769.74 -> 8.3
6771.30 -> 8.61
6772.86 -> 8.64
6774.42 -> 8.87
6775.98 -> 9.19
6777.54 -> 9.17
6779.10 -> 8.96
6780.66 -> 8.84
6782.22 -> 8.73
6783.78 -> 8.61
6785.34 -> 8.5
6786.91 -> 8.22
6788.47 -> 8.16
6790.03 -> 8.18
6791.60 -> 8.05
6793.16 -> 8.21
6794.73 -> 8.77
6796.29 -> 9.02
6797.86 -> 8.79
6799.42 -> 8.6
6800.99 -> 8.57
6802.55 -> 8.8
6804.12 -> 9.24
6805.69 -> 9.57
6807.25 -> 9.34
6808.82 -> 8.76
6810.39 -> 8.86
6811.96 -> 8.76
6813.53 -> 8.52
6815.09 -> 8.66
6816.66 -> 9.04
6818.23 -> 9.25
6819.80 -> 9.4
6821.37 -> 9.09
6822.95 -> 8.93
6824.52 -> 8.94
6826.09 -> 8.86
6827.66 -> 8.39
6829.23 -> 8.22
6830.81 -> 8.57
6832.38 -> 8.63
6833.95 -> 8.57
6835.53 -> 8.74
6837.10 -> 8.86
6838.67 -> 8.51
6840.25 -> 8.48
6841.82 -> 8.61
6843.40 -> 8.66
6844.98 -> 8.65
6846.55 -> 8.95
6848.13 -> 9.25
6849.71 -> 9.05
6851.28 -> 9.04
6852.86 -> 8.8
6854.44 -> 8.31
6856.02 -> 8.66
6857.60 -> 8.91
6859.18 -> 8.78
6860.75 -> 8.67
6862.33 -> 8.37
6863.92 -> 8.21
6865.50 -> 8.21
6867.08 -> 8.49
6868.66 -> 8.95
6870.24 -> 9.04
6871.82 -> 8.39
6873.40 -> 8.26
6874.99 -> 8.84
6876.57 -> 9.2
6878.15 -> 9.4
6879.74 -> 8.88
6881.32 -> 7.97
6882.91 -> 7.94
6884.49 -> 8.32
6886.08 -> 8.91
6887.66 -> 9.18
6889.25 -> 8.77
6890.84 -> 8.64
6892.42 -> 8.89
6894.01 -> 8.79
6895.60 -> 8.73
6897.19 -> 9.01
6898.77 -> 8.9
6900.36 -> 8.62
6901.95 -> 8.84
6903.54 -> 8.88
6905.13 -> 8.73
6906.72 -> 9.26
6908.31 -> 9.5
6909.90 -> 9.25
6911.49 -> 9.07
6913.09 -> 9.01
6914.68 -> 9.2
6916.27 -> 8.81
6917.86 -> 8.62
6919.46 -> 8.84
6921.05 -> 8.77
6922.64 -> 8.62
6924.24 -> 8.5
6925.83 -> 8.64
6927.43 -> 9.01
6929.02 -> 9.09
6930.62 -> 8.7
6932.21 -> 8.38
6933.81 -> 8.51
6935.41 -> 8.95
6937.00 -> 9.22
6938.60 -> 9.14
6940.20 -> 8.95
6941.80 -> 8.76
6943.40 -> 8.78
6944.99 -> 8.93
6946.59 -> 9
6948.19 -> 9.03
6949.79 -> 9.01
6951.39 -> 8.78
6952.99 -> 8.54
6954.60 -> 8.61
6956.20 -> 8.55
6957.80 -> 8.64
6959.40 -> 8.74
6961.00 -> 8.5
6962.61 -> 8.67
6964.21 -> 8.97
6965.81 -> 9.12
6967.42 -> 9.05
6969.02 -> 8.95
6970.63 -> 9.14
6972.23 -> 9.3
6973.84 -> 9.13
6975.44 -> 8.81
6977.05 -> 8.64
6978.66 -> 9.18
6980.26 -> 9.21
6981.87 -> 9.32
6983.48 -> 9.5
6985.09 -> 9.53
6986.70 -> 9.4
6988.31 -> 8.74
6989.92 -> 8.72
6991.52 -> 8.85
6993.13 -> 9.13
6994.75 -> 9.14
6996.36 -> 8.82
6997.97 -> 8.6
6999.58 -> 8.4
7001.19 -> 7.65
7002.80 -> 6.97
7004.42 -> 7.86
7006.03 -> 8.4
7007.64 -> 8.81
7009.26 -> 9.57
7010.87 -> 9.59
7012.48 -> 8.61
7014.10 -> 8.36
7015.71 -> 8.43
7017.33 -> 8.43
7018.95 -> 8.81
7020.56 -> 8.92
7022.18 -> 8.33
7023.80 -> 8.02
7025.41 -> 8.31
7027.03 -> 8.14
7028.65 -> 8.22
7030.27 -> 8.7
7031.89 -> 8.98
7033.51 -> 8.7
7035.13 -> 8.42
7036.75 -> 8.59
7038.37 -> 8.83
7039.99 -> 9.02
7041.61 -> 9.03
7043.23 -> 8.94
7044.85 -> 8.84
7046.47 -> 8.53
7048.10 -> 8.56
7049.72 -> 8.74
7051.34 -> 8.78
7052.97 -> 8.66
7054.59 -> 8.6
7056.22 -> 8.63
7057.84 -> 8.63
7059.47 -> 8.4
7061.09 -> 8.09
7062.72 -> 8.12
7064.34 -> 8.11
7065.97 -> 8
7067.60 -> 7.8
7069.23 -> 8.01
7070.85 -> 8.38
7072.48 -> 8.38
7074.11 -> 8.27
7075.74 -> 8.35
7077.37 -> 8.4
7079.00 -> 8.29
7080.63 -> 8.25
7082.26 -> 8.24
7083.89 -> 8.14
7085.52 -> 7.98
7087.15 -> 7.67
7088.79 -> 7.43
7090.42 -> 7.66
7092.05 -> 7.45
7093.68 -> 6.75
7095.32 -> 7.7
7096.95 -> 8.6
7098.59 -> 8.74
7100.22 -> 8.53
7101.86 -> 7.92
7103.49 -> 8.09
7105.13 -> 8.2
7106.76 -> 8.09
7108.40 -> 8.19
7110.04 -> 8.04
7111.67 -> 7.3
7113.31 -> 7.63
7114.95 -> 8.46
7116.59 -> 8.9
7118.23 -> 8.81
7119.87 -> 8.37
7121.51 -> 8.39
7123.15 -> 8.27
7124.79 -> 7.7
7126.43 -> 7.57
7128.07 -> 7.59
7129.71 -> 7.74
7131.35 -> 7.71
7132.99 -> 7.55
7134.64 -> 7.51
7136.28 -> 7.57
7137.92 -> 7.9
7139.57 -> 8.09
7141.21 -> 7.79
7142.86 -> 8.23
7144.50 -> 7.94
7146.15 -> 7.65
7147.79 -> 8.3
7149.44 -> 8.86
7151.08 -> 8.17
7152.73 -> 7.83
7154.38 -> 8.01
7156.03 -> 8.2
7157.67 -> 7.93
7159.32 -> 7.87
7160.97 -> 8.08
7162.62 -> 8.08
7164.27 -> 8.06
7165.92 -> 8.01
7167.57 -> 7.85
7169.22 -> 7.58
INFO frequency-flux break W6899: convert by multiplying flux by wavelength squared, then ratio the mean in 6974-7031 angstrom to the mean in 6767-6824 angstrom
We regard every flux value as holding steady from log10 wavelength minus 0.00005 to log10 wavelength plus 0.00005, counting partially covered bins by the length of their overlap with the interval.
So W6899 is 1.05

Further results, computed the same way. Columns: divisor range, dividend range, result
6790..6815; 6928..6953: 1.05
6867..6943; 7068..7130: 0.97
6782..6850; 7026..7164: 1.01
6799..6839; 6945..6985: 1.06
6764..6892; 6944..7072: 1.05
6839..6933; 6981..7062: 1.03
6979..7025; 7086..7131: 0.94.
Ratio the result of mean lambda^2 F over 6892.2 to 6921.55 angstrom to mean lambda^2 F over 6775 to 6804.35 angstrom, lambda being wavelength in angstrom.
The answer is 1.07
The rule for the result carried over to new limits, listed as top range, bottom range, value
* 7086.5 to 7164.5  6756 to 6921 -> 0.99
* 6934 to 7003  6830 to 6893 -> 1.05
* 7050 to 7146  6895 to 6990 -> 0.95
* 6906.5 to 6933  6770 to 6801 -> 1.07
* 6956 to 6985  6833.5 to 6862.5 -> 1.07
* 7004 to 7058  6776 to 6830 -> 1.05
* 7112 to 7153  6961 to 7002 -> 0.93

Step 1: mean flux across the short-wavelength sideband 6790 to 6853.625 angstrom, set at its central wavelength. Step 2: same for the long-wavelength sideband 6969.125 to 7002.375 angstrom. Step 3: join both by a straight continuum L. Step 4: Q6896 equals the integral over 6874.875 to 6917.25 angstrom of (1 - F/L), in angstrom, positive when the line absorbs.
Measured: -0.07 angstrom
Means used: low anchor 8.79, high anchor 8.94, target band 8.87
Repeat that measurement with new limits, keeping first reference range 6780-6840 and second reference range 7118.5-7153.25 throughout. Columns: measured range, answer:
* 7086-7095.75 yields 0.7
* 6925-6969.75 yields -2.3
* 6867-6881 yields -0.4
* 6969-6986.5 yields -1.8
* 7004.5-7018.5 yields -0.8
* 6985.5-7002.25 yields -0.9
